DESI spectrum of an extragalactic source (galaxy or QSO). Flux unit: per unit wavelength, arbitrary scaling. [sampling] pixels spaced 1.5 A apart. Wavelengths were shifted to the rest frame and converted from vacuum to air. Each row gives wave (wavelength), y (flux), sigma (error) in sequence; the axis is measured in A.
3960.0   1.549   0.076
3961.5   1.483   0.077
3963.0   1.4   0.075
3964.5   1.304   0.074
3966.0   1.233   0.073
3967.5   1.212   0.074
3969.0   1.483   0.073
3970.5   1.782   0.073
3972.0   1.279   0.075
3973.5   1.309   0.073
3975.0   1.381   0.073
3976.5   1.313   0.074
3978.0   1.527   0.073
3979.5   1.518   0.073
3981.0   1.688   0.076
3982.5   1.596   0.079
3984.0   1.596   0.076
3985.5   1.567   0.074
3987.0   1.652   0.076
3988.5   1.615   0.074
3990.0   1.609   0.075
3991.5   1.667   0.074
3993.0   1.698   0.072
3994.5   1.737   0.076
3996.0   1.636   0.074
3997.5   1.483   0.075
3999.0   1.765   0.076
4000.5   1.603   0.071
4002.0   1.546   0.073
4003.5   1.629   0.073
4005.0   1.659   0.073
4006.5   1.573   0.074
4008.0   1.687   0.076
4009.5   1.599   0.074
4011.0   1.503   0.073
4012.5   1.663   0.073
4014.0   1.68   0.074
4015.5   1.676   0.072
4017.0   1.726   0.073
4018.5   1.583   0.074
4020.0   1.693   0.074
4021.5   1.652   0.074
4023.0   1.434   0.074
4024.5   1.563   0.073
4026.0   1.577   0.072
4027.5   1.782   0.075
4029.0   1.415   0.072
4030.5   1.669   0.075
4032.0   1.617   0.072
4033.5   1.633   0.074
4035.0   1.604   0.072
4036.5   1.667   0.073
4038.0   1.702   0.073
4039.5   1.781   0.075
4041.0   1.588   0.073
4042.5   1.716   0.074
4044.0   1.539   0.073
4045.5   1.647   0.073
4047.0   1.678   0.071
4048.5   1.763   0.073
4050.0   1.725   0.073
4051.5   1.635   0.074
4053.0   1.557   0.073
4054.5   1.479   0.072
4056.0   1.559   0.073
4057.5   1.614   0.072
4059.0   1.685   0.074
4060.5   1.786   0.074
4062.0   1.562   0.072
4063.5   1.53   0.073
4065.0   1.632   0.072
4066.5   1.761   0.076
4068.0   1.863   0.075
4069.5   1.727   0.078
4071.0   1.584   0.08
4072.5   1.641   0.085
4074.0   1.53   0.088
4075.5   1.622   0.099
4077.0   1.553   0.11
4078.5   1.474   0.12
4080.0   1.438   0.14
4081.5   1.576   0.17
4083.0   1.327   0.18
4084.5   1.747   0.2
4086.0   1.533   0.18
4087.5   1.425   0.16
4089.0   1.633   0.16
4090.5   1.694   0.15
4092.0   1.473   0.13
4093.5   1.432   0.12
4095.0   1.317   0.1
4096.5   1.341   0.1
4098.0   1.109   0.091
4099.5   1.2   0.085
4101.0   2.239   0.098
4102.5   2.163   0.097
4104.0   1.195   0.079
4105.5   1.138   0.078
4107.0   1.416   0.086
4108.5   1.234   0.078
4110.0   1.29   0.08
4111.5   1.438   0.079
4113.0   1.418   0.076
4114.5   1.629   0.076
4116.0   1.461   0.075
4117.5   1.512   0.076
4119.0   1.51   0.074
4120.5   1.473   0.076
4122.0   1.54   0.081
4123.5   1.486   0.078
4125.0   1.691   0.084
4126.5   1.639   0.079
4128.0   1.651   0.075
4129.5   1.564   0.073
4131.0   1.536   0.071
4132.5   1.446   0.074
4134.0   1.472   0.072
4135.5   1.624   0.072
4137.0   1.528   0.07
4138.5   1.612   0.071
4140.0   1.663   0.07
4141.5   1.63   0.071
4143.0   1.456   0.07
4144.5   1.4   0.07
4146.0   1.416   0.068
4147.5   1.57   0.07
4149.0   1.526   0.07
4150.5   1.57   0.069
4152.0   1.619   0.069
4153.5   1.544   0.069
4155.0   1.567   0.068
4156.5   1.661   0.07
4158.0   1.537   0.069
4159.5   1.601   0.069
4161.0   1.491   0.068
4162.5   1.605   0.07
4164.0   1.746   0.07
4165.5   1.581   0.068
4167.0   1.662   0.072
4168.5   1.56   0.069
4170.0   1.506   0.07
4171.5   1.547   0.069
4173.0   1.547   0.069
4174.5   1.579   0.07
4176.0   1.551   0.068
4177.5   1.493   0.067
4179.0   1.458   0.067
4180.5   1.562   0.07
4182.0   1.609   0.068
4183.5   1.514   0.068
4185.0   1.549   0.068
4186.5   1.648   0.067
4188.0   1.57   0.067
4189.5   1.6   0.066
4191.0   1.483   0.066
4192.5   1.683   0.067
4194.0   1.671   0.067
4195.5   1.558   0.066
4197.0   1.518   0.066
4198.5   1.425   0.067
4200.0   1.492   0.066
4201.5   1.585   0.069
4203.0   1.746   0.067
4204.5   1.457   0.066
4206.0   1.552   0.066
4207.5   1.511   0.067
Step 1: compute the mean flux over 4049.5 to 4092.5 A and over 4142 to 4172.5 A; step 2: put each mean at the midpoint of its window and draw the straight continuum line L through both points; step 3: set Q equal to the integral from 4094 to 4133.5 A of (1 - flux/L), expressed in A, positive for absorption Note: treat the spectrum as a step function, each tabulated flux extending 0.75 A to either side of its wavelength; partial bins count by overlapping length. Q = 2.3 A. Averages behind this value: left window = 1.6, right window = 1.56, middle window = 1.49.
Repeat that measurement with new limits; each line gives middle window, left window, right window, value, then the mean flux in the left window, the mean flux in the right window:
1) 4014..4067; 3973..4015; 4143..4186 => -1.8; 1.59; 1.55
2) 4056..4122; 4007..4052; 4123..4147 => 2.4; 1.64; 1.55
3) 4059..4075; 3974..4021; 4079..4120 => -1.5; 1.61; 1.48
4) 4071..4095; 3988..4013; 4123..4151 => 0.7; 1.63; 1.55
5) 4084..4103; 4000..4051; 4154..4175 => 0.7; 1.63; 1.58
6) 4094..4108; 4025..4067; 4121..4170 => 1.3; 1.64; 1.57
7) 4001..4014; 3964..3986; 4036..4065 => -0.7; 1.45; 1.64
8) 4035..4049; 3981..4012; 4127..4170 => -0.6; 1.62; 1.57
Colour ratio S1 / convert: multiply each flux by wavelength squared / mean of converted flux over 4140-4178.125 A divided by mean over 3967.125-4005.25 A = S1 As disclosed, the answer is 1.09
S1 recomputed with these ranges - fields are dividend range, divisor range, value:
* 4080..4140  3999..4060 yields 0.96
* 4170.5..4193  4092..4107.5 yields 1.11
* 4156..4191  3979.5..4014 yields 1.05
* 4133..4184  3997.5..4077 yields 1.01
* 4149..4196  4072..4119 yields 1.10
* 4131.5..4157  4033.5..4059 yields 0.99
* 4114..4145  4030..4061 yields 0.98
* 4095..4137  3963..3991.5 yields 1.08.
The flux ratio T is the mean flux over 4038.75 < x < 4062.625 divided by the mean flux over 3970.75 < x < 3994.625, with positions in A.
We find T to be 1.1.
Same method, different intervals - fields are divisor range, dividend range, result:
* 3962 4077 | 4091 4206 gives 0.96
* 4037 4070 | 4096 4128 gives 0.90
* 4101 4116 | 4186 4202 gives 1.06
